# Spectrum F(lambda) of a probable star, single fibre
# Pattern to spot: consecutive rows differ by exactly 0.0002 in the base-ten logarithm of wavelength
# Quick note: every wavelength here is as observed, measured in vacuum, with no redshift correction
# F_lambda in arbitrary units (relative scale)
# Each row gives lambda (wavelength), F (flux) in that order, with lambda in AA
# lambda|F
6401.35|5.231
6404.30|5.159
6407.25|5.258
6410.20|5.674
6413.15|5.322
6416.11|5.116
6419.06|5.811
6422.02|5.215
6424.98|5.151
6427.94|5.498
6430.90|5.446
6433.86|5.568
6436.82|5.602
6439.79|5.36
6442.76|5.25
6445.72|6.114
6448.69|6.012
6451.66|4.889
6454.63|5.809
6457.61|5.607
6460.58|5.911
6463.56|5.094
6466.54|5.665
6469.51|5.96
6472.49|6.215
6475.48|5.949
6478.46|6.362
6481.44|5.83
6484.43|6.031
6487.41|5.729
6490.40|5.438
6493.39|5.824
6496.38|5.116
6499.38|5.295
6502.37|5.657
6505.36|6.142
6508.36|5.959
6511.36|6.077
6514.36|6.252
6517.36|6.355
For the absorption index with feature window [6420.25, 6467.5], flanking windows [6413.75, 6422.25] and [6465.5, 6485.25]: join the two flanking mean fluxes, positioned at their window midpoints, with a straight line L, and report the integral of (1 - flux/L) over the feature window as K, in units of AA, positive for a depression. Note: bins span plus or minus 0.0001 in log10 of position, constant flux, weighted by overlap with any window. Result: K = 1.3 AA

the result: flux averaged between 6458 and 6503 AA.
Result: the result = 5.74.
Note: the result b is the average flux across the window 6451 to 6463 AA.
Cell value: 5.56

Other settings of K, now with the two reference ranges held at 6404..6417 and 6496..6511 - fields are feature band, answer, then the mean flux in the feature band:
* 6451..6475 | -0.6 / 5.68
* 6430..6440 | -0.2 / 5.51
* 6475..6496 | -0.8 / 5.84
